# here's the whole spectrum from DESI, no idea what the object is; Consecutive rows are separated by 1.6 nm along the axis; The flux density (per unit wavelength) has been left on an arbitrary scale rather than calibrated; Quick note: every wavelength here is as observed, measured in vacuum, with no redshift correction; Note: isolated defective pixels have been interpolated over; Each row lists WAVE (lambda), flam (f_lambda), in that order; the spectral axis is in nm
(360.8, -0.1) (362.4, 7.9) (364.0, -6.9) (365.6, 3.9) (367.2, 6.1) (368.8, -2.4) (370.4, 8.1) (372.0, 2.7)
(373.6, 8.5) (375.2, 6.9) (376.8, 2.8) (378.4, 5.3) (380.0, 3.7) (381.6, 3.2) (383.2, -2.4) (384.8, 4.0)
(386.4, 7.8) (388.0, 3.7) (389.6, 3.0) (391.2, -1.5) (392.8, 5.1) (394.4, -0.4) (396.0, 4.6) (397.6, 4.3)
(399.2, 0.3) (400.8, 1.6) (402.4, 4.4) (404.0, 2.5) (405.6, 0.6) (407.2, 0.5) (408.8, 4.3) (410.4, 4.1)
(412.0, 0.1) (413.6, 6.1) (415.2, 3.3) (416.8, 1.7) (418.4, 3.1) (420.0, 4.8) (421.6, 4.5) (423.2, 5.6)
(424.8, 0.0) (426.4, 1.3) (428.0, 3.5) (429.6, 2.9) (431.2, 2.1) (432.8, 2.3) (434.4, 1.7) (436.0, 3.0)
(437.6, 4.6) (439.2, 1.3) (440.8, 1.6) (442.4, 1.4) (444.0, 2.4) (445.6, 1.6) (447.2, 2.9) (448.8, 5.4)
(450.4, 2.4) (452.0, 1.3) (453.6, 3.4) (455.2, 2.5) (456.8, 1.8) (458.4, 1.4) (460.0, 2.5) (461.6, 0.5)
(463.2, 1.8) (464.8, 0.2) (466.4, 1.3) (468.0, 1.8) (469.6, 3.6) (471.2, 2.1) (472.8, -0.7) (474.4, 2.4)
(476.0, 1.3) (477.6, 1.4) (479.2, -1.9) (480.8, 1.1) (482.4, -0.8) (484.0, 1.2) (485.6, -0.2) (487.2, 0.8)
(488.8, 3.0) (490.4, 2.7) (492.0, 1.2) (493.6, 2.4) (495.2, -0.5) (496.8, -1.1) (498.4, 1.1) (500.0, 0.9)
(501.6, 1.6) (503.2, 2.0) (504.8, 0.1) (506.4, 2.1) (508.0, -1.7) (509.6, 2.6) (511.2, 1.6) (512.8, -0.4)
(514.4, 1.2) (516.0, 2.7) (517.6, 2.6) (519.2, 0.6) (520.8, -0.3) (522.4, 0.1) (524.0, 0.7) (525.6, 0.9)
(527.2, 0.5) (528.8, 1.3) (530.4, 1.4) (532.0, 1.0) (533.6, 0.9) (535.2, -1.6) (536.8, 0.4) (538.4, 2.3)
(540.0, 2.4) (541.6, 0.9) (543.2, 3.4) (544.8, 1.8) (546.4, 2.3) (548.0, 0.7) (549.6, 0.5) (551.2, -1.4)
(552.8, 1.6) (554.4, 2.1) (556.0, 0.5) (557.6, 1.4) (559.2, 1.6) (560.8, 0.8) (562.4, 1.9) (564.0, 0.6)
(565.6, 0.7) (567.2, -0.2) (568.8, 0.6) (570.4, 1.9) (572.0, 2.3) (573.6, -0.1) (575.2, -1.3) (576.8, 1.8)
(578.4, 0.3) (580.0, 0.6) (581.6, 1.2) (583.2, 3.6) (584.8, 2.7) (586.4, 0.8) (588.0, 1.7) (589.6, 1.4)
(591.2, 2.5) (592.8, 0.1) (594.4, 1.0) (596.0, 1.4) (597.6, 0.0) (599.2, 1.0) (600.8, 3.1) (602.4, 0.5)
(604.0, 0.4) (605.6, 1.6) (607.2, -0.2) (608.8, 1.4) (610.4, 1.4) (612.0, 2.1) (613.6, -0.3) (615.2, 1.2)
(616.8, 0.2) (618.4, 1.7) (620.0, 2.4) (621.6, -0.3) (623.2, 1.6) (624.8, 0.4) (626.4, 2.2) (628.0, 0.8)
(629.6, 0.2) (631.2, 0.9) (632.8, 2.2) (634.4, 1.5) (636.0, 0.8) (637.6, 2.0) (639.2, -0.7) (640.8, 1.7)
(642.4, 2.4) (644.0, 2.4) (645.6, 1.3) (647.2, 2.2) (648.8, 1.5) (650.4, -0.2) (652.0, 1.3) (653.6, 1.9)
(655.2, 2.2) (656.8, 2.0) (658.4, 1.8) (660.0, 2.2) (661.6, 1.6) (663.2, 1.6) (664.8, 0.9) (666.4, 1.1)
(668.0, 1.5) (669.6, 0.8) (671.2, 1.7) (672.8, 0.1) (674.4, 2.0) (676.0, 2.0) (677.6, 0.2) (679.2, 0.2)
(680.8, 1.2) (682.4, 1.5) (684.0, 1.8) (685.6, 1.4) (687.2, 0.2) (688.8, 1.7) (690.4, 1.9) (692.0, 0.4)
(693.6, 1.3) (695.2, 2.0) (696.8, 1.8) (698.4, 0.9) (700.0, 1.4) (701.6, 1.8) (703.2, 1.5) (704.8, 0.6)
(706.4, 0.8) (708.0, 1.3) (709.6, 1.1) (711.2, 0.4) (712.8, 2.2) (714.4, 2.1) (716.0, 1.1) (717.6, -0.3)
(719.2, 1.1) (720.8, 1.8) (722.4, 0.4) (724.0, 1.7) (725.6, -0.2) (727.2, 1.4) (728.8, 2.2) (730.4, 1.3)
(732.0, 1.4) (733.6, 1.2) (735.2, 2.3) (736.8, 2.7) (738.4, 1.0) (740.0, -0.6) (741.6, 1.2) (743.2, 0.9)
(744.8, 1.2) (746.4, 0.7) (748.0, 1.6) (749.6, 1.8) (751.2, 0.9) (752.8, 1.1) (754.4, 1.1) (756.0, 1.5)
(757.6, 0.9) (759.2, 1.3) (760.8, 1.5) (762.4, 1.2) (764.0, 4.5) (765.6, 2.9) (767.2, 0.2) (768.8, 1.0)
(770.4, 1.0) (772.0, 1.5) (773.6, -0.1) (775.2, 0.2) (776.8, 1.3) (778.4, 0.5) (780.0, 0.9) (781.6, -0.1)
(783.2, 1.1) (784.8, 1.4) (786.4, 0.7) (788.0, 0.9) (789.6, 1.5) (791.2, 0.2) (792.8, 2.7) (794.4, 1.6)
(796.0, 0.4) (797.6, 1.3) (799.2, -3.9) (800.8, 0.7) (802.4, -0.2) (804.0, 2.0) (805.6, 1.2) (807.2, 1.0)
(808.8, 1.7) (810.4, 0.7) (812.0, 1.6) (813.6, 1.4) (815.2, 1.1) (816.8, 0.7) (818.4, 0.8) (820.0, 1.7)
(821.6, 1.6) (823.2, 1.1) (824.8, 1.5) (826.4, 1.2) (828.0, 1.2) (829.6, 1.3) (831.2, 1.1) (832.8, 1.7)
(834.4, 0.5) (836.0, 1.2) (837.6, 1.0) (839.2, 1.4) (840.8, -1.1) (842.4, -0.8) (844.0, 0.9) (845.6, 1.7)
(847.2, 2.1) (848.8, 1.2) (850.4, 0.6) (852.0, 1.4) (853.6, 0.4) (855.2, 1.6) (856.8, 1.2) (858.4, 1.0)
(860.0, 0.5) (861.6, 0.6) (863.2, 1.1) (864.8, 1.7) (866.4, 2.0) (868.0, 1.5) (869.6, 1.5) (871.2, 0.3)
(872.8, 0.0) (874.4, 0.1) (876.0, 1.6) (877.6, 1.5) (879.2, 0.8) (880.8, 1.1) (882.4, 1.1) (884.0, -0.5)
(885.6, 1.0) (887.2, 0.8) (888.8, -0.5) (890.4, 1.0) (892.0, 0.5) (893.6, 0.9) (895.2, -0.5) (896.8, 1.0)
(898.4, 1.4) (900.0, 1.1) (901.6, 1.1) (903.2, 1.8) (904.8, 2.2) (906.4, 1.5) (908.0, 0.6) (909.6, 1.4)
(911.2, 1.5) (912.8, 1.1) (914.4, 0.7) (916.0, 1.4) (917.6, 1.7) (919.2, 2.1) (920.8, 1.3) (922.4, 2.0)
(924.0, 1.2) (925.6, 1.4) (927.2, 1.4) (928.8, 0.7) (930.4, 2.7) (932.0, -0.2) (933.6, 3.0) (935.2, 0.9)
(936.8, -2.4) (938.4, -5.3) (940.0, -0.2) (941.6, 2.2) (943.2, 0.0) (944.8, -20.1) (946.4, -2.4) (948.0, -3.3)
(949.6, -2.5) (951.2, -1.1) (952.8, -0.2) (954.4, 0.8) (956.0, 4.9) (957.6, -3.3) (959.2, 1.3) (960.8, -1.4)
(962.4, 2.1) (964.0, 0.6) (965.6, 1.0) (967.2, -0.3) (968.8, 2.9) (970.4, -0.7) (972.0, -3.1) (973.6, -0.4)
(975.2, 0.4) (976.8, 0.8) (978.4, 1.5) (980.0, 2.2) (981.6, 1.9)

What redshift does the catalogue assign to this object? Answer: 1.051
